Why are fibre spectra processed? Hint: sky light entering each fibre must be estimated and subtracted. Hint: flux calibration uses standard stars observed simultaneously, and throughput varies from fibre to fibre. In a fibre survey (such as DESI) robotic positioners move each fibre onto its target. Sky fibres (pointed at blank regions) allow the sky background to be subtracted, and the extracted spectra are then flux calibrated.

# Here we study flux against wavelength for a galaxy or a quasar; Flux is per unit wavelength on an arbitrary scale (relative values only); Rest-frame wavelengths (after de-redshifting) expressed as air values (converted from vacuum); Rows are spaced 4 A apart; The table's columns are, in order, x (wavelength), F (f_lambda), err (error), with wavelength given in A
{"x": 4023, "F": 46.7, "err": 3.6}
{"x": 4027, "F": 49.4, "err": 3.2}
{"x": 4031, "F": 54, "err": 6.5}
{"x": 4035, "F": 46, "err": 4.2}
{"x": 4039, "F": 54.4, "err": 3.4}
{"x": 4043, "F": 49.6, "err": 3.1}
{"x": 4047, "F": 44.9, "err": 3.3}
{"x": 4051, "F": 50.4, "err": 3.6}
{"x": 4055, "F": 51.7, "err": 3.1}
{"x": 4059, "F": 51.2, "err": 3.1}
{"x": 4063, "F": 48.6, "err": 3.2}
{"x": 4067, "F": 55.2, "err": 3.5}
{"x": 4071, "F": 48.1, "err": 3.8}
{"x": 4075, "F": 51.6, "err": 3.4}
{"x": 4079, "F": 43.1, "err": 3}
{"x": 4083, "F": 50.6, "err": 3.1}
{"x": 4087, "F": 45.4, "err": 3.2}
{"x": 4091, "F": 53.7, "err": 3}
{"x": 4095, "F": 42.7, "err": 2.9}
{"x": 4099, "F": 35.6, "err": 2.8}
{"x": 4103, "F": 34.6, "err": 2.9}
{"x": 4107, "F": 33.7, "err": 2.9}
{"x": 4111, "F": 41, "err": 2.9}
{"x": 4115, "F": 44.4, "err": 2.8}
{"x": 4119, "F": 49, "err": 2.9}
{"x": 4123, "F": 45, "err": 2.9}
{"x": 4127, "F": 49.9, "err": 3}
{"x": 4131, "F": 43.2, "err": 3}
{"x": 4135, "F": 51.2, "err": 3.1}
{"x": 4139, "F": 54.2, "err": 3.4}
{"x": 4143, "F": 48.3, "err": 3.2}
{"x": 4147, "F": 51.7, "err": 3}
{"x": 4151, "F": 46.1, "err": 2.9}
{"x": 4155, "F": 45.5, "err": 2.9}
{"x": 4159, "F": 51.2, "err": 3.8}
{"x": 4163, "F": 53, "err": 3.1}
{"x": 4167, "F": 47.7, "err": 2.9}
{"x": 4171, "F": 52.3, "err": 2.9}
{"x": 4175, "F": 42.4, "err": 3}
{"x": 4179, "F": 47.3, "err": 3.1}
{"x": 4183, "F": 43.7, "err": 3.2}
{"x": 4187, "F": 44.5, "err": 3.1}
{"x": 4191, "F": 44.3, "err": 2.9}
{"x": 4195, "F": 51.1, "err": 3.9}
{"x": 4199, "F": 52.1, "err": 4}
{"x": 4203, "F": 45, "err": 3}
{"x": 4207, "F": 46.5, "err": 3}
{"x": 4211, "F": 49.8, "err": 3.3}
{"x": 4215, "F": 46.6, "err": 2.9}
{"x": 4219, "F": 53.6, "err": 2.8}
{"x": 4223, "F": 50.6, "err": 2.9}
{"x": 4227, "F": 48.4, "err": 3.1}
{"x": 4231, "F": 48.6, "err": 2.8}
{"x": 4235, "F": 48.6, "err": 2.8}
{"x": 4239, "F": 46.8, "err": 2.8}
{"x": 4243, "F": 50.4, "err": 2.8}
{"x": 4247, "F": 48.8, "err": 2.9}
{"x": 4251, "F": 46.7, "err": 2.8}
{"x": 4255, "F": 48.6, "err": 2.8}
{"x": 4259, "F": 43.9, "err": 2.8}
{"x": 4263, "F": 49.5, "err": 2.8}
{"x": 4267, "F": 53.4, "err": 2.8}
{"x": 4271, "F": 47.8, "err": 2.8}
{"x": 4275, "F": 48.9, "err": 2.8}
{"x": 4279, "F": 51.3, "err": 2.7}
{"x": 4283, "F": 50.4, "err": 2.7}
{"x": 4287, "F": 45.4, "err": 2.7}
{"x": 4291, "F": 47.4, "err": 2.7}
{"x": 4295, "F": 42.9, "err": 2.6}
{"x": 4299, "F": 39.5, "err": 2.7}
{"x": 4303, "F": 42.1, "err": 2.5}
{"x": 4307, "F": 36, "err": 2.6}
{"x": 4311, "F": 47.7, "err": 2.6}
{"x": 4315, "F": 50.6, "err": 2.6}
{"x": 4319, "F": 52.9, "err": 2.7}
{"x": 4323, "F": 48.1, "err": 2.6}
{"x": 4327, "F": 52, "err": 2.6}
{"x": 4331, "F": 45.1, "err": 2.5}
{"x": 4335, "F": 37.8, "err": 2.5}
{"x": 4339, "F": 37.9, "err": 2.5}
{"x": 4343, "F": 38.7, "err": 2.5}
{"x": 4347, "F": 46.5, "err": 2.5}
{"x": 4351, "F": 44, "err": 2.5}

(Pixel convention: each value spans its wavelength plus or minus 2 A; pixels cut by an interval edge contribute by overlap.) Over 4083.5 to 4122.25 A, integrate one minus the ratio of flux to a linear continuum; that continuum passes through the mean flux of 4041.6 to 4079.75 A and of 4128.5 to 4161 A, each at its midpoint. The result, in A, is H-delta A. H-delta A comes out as 5.2 A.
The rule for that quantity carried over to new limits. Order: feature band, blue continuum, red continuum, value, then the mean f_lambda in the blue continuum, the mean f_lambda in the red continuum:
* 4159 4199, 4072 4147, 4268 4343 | -1.9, 45.6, 45.7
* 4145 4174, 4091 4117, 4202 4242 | -3.6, 39.8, 48.6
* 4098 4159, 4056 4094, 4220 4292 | 5.0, 49.6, 48.7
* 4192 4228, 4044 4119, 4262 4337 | -2.1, 46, 46.7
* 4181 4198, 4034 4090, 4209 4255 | 1.0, 49.5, 49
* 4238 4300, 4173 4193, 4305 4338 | -3.2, 44.4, 46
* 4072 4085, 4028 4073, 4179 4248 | 0.4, 50.4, 48.2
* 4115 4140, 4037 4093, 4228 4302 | 0.5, 49.9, 47.7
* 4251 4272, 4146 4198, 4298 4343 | -1.3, 47.8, 44.4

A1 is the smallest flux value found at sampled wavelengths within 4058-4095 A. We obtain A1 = 42.7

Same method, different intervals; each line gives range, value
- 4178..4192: 43.7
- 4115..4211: 42.4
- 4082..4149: 33.7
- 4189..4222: 44.3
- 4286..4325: 36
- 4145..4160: 45.5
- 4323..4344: 37.8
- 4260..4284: 47.8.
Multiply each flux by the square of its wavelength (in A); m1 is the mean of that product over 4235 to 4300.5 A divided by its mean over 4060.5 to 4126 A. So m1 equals 1.15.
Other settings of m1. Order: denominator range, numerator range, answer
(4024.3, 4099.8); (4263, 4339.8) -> 1.06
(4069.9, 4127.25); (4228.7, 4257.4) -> 1.17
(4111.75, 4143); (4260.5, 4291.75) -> 1.10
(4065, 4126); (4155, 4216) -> 1.11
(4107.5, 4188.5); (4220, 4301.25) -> 1.07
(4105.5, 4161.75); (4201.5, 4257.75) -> 1.08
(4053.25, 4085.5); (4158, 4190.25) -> 1.00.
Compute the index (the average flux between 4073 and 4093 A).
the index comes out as 48.9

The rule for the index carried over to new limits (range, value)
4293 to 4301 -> 41.2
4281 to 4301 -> 45.1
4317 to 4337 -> 47.2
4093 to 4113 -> 37.5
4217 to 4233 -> 50.3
